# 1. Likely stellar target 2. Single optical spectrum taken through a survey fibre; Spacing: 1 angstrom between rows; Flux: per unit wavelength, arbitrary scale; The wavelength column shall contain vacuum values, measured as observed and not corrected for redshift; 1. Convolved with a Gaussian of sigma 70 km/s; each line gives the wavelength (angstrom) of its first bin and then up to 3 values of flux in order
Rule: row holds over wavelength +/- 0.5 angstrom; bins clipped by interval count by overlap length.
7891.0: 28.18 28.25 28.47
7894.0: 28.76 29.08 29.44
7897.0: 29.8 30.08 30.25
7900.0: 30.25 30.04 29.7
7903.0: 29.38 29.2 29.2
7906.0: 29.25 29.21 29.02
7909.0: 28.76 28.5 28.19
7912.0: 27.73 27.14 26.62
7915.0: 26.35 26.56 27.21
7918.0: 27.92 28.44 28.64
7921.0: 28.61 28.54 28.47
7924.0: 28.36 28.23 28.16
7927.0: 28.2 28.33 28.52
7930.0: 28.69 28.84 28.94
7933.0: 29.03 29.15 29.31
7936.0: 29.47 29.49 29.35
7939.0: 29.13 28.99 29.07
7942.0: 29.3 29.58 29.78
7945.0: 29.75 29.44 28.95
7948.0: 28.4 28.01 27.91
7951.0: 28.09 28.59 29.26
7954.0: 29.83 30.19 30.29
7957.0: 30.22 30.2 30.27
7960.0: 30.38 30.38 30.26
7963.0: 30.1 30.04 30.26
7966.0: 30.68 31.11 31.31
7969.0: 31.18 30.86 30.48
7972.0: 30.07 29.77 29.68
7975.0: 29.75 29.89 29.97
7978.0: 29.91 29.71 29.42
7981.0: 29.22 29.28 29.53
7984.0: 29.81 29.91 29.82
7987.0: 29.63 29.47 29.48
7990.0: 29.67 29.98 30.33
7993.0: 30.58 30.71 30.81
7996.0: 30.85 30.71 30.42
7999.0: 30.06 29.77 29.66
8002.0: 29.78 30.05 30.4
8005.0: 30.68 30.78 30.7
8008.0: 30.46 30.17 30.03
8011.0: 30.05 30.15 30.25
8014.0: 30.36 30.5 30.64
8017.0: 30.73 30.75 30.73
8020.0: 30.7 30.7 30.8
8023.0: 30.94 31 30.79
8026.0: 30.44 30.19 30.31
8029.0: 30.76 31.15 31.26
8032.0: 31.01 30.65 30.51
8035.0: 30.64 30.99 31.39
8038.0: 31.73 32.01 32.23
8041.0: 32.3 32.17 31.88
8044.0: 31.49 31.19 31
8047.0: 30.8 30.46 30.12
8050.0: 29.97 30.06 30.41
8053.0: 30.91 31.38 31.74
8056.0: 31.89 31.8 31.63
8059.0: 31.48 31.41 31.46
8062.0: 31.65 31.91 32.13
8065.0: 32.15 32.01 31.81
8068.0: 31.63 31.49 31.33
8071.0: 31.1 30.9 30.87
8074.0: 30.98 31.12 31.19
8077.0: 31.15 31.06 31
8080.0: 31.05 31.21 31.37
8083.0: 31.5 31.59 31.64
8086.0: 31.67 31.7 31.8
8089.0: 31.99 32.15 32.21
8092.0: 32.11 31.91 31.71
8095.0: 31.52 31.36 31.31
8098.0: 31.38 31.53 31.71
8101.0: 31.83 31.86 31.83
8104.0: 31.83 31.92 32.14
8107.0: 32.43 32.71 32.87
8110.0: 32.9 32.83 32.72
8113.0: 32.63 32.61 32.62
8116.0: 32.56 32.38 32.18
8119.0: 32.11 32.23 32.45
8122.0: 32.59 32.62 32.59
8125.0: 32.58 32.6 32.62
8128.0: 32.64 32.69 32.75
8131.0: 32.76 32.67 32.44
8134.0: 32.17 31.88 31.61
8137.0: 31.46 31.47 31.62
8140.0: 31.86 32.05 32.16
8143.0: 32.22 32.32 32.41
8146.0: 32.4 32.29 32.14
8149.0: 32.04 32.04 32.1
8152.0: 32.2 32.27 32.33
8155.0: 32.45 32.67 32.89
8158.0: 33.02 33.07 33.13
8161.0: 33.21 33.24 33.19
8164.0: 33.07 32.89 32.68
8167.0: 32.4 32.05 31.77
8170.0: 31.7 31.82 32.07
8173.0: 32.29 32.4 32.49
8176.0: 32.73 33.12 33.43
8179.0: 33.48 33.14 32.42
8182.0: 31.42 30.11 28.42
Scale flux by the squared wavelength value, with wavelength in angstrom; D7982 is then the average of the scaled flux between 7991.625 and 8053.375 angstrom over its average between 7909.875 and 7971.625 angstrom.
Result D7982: 1.08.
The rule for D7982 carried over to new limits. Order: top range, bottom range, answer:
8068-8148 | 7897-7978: 1.14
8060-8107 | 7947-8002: 1.08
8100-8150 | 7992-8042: 1.08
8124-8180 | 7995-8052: 1.09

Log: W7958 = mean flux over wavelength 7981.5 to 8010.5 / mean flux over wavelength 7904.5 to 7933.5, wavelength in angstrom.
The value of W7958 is 1.1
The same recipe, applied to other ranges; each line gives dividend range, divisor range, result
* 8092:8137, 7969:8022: 1.07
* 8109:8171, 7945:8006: 1.08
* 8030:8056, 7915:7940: 1.09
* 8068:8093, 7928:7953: 1.08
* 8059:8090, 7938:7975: 1.06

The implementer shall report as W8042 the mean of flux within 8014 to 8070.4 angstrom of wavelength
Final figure 31.2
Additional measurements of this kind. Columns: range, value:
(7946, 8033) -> 30.1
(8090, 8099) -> 31.7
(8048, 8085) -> 31.3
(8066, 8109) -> 31.6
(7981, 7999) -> 30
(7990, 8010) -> 30.3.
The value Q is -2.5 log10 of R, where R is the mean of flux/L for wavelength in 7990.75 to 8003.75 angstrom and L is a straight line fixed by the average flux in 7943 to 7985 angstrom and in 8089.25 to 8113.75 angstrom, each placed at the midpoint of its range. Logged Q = 0.00 mag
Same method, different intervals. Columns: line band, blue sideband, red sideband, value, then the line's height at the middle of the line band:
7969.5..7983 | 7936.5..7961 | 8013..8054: 0.001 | 29.9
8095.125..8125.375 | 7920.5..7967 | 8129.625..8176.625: -0.017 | 31.7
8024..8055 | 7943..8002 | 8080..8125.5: 0.000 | 31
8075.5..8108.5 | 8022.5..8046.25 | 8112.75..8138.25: 0.009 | 31.9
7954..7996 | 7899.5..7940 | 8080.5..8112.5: -0.017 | 29.6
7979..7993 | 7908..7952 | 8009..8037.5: 0.004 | 29.8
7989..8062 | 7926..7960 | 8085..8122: -0.004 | 30.7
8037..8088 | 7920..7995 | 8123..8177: -0.010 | 31.1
